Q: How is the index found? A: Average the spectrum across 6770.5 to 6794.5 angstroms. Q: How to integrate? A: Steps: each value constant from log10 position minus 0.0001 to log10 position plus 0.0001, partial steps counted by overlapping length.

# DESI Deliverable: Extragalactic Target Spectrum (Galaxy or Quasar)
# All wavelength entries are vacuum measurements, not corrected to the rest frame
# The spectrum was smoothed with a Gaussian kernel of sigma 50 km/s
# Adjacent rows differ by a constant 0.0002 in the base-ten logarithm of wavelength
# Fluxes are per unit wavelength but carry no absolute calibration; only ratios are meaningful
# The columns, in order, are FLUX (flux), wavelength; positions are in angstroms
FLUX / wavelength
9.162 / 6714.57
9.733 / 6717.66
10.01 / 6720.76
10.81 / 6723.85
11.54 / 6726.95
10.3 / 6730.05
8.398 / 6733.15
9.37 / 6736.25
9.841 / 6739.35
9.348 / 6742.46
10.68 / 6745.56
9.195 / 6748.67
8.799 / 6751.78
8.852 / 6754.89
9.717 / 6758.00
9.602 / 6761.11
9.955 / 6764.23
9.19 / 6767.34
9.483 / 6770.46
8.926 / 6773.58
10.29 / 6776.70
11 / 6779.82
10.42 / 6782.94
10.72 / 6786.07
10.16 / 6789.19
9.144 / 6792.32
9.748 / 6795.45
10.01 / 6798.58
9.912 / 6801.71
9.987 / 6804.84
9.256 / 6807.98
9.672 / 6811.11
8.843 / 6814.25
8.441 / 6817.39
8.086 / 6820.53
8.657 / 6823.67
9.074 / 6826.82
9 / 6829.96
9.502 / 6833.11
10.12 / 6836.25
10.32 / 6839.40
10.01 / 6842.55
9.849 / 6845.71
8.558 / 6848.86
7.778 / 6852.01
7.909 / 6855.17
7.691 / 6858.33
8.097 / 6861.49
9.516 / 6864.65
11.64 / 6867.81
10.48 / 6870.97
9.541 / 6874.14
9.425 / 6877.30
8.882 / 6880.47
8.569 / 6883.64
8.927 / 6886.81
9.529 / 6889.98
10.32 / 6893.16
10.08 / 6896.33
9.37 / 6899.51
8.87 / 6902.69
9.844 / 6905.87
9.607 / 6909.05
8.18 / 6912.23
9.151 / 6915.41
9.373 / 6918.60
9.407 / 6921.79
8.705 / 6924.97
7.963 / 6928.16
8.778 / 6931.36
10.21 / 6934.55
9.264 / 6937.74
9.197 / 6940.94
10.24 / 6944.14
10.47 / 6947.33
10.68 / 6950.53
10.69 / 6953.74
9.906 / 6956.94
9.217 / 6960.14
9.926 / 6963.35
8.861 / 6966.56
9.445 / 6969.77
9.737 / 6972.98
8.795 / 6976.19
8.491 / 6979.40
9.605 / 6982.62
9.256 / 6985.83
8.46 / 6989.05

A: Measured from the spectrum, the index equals 10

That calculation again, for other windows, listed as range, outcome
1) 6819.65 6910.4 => 9.29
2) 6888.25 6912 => 9.57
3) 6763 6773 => 9.47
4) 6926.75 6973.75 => 9.64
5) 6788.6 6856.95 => 9.26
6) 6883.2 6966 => 9.48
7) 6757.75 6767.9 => 9.65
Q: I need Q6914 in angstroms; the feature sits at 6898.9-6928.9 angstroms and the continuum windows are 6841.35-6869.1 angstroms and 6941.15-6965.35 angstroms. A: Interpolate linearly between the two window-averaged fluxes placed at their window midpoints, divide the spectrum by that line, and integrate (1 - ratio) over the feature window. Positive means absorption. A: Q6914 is 1.8 angstroms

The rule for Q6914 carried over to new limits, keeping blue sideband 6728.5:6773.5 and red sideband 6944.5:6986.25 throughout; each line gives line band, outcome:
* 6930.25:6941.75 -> 0.3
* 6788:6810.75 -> -0.5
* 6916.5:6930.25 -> 1.1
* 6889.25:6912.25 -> 0.1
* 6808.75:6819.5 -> 0.6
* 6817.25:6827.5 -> 1.1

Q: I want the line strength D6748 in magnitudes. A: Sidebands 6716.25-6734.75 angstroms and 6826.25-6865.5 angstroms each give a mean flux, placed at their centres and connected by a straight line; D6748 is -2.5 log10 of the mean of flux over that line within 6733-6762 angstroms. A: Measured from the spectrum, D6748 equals 0.06 mag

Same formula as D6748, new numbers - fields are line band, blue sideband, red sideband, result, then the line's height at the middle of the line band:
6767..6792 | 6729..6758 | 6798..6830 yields -0.08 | 9.29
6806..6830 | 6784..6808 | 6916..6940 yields 0.10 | 9.78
